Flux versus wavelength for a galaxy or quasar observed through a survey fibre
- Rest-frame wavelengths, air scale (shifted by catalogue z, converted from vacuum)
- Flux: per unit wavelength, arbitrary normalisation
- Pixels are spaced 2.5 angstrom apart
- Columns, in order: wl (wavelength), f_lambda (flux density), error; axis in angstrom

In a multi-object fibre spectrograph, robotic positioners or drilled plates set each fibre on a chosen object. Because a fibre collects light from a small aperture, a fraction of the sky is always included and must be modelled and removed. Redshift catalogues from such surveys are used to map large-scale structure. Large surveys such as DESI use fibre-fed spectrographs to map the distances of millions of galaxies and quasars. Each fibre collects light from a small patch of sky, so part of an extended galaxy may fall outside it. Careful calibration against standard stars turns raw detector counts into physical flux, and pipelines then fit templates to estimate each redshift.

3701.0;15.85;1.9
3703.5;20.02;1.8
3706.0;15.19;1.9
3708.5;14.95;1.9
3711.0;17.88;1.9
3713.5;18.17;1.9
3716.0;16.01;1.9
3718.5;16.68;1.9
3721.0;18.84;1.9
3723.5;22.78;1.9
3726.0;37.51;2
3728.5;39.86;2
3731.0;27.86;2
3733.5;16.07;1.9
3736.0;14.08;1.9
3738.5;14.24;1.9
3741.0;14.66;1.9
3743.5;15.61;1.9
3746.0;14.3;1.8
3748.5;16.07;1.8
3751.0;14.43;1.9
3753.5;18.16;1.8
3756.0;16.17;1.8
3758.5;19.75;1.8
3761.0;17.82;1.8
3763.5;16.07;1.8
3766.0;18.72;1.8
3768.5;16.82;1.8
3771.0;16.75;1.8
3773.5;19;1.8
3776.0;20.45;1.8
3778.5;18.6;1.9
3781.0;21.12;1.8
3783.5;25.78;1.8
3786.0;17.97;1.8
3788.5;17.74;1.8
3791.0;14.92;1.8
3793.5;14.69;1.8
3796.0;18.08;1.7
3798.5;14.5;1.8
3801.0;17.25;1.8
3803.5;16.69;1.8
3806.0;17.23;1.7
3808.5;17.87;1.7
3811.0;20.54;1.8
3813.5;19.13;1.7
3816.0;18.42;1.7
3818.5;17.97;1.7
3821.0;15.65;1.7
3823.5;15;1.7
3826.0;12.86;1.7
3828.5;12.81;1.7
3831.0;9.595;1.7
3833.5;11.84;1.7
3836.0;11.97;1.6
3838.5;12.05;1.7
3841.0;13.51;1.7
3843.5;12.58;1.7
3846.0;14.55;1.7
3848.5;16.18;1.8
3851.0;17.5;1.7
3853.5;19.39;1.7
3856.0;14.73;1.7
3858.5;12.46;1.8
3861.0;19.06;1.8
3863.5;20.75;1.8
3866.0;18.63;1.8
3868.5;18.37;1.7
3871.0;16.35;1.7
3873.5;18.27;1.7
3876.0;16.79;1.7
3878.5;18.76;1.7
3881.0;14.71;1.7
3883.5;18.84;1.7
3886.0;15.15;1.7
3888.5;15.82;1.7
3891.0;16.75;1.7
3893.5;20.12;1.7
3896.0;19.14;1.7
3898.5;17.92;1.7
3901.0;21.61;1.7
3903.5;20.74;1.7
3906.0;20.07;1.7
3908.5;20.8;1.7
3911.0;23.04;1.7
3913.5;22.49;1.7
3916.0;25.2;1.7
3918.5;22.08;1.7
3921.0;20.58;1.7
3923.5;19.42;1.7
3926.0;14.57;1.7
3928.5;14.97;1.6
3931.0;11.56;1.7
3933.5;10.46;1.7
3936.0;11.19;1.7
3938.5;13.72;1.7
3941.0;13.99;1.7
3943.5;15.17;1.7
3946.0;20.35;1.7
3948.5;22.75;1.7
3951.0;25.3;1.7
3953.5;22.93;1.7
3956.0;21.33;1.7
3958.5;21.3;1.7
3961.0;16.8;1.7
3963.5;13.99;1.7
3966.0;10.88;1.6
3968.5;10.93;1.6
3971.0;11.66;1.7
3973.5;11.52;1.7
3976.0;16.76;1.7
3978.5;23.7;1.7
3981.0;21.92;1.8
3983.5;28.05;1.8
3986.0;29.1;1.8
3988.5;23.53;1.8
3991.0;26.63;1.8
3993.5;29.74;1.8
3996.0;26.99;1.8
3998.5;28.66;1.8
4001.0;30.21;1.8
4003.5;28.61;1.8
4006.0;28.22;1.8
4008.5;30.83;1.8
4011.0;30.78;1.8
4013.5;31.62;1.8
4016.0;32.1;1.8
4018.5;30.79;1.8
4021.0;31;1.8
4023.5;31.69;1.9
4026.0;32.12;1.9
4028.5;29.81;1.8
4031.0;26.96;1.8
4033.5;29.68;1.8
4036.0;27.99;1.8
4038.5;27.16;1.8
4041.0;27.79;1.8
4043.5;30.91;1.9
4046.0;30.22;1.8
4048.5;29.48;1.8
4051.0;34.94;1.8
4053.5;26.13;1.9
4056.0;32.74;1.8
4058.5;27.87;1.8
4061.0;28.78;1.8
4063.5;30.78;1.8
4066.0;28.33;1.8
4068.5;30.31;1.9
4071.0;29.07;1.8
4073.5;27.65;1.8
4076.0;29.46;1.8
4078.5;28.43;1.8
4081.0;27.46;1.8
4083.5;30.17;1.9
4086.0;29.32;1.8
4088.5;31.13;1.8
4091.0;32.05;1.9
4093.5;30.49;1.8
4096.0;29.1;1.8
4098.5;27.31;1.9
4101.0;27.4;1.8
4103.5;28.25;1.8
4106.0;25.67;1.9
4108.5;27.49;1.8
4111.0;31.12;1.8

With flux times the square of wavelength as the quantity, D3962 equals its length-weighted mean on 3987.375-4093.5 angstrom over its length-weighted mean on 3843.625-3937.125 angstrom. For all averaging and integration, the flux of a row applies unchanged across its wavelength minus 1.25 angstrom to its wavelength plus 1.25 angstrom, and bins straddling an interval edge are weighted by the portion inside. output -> 1.79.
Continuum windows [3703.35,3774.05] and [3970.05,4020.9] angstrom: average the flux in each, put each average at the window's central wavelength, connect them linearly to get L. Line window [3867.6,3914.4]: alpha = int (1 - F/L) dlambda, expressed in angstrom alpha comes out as 9.1 angstrom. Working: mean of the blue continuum 18.8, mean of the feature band 18.7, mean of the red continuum 26.3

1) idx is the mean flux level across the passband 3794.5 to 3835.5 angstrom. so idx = 15.9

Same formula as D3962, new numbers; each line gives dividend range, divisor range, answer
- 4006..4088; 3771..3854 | 2.04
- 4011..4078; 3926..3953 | 1.95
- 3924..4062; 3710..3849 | 1.54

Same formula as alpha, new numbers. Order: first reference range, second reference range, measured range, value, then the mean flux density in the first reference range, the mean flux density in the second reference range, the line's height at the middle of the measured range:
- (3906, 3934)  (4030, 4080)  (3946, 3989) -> 5.79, 18.9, 29.2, 22.6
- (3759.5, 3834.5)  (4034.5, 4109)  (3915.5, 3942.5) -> 8.17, 17.1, 29.1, 22.9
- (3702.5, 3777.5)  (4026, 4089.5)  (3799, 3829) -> 6.25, 18.8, 29.4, 21.3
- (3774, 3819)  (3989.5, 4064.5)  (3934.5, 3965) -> 9.17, 18.3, 29.7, 25.9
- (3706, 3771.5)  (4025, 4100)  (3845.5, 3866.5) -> 5.20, 18.8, 29.4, 22.7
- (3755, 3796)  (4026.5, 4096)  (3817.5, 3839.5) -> 7.64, 18.3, 29.5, 20.4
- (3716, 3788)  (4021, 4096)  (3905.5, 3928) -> 3.75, 19.4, 29.6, 24.9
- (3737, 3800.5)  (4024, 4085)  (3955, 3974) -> 7.94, 17.3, 29.4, 25.6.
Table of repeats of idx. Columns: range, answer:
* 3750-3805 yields 17.8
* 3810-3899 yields 16.2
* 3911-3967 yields 17.9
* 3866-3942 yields 17.8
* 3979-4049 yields 29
